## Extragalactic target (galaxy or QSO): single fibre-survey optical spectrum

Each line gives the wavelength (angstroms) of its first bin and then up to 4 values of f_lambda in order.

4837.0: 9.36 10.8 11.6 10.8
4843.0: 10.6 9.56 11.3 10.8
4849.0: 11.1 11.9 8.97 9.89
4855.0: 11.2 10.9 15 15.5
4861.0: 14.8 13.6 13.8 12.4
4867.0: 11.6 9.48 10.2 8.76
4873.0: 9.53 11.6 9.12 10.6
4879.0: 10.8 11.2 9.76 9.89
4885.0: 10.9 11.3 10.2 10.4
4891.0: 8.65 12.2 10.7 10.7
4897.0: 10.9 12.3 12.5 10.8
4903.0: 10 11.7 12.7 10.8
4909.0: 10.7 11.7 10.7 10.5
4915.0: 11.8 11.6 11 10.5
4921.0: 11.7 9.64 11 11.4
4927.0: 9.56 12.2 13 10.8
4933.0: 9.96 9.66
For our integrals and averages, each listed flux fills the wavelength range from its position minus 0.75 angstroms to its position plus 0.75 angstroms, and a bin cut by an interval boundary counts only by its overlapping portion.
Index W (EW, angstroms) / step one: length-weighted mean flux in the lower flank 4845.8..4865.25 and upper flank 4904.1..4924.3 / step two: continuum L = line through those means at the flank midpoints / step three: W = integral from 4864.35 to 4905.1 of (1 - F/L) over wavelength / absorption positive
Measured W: 3.4 angstroms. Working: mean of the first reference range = 12.2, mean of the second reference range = 11.1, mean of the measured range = 10.7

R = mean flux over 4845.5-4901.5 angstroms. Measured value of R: 11.2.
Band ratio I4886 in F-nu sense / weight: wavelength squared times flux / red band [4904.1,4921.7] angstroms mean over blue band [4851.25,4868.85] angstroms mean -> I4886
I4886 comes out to 0.9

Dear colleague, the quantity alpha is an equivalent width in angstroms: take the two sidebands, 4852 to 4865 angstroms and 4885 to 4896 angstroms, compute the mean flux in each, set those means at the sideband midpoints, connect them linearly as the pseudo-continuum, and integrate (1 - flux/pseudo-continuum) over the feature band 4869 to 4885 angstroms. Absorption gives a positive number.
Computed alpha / 1.89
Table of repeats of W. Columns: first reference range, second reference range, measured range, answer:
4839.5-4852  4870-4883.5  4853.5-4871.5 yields -3.18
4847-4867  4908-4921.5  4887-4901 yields 0.70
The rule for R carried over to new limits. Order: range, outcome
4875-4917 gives 10.9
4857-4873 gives 12.3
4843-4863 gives 11.8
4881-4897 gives 10.5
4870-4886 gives 10.2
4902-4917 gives 11.2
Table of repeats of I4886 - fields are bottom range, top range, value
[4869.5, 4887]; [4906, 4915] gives 1.09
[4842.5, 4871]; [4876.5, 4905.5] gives 0.94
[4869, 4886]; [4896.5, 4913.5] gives 1.12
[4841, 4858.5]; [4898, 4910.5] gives 1.07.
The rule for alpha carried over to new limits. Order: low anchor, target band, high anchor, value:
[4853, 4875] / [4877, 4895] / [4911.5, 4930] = 1.6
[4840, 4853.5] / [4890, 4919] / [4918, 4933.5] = -0.6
